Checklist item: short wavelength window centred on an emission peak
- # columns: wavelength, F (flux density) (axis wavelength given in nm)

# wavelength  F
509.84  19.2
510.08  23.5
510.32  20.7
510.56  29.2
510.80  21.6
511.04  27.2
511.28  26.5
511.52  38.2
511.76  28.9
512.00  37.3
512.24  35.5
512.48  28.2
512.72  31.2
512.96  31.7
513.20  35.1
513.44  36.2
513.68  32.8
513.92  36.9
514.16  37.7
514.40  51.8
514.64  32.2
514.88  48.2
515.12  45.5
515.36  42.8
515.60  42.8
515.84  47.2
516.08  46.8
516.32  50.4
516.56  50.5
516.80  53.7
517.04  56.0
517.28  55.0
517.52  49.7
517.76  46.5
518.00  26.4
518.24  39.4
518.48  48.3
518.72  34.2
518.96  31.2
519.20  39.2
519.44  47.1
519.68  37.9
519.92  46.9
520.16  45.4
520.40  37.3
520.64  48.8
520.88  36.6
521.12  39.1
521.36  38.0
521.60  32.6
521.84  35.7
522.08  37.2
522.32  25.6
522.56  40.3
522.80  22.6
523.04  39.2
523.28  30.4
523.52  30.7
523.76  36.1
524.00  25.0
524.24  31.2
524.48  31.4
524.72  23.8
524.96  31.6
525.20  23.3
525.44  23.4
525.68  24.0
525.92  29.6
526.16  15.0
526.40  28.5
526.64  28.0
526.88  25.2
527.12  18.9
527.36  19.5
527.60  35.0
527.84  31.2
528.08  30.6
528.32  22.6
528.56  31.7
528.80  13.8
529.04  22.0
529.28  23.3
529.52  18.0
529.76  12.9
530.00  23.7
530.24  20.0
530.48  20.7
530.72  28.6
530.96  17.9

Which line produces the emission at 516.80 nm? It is C IV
